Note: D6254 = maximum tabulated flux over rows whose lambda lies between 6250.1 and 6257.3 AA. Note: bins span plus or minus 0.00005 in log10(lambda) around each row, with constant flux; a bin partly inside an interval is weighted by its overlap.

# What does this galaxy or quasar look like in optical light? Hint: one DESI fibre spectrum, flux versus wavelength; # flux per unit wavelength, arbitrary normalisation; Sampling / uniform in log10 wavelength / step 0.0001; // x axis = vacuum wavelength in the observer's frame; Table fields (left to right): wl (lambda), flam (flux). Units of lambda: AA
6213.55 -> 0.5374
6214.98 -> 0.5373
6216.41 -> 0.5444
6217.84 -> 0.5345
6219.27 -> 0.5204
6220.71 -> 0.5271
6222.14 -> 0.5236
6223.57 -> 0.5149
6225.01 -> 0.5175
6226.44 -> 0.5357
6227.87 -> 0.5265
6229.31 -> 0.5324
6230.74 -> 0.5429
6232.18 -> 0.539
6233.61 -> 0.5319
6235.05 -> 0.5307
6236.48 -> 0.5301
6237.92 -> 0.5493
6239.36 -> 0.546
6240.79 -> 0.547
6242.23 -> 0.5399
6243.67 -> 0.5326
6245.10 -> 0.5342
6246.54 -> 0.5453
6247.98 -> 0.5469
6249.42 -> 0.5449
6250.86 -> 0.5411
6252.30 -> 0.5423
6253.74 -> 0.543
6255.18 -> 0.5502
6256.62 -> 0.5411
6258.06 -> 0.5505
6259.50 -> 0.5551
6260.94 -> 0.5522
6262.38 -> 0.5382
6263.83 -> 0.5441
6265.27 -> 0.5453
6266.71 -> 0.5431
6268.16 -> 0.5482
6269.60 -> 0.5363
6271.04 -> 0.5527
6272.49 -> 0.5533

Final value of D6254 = 0.5502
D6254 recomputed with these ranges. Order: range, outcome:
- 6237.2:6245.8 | 0.5493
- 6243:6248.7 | 0.5469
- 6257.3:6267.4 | 0.5551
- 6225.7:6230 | 0.5357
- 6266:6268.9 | 0.5482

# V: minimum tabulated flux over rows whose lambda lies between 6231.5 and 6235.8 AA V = 0.5307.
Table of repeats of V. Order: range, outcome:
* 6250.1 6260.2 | 0.5411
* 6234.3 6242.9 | 0.5301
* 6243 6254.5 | 0.5326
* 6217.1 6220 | 0.5204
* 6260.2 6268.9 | 0.5382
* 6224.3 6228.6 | 0.5175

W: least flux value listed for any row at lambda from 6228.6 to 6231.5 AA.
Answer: 0.5324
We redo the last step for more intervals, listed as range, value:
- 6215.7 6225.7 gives 0.5149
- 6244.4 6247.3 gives 0.5342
